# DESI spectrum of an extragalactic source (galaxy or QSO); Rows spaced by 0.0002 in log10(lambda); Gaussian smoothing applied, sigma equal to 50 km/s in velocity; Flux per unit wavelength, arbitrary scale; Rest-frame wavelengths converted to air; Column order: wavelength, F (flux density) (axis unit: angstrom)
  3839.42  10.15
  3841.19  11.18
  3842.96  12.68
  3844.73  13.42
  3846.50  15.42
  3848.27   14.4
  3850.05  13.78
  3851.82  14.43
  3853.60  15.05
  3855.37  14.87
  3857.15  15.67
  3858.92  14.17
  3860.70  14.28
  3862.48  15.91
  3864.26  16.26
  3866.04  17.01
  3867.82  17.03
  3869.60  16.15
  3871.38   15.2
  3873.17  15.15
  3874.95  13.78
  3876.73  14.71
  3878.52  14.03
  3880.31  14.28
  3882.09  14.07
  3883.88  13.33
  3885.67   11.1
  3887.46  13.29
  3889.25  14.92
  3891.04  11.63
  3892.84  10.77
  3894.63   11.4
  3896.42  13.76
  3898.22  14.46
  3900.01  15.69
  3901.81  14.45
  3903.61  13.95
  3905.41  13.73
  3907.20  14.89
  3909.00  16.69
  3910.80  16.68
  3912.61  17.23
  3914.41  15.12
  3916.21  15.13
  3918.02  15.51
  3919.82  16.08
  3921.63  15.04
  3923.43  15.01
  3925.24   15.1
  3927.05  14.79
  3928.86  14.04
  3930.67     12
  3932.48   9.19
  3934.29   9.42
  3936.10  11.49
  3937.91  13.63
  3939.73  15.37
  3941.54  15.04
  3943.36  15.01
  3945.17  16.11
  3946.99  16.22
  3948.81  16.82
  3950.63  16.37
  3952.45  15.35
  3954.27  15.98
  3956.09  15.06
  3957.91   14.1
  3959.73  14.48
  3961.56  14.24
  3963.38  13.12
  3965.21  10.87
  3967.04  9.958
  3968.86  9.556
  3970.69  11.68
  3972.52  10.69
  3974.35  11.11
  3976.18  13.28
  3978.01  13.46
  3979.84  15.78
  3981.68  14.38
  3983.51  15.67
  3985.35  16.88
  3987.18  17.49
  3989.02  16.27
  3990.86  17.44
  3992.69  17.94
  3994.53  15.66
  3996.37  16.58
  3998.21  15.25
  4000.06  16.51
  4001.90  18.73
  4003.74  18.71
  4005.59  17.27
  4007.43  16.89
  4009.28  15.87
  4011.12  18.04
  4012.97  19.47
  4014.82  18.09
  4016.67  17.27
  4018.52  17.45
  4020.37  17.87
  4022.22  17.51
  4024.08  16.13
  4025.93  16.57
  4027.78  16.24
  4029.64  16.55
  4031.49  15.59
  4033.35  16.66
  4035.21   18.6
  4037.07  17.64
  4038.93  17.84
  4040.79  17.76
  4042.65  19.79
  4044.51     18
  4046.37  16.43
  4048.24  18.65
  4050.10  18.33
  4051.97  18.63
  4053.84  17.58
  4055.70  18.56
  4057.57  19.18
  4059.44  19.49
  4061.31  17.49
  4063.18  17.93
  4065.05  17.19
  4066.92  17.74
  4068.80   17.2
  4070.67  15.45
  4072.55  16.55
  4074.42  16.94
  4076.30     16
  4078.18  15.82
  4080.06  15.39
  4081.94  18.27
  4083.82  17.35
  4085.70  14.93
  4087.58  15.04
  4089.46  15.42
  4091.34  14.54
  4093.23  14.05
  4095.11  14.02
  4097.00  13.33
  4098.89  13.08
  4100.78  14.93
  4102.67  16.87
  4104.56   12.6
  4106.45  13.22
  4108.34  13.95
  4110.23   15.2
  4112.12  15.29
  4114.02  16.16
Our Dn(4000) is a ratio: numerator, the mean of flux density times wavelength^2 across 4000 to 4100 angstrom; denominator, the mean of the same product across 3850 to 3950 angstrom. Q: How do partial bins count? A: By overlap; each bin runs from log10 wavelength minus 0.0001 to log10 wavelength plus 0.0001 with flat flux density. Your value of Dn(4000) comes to 1.3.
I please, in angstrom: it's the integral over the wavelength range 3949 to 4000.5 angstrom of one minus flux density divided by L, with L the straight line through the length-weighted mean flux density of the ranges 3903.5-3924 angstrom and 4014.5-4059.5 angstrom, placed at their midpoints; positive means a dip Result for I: 6.5 angstrom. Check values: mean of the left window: 15.5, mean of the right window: 17.7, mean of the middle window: 14.5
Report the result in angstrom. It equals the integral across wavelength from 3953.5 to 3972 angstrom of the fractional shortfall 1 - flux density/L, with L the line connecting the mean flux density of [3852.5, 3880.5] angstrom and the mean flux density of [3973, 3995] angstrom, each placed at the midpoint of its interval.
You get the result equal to 3.0 angstrom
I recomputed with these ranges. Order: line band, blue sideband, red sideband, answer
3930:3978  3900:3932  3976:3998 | 6.7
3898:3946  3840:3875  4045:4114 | 2.2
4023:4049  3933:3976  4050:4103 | -3.1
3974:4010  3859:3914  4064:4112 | -2.8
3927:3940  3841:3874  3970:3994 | 2.3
